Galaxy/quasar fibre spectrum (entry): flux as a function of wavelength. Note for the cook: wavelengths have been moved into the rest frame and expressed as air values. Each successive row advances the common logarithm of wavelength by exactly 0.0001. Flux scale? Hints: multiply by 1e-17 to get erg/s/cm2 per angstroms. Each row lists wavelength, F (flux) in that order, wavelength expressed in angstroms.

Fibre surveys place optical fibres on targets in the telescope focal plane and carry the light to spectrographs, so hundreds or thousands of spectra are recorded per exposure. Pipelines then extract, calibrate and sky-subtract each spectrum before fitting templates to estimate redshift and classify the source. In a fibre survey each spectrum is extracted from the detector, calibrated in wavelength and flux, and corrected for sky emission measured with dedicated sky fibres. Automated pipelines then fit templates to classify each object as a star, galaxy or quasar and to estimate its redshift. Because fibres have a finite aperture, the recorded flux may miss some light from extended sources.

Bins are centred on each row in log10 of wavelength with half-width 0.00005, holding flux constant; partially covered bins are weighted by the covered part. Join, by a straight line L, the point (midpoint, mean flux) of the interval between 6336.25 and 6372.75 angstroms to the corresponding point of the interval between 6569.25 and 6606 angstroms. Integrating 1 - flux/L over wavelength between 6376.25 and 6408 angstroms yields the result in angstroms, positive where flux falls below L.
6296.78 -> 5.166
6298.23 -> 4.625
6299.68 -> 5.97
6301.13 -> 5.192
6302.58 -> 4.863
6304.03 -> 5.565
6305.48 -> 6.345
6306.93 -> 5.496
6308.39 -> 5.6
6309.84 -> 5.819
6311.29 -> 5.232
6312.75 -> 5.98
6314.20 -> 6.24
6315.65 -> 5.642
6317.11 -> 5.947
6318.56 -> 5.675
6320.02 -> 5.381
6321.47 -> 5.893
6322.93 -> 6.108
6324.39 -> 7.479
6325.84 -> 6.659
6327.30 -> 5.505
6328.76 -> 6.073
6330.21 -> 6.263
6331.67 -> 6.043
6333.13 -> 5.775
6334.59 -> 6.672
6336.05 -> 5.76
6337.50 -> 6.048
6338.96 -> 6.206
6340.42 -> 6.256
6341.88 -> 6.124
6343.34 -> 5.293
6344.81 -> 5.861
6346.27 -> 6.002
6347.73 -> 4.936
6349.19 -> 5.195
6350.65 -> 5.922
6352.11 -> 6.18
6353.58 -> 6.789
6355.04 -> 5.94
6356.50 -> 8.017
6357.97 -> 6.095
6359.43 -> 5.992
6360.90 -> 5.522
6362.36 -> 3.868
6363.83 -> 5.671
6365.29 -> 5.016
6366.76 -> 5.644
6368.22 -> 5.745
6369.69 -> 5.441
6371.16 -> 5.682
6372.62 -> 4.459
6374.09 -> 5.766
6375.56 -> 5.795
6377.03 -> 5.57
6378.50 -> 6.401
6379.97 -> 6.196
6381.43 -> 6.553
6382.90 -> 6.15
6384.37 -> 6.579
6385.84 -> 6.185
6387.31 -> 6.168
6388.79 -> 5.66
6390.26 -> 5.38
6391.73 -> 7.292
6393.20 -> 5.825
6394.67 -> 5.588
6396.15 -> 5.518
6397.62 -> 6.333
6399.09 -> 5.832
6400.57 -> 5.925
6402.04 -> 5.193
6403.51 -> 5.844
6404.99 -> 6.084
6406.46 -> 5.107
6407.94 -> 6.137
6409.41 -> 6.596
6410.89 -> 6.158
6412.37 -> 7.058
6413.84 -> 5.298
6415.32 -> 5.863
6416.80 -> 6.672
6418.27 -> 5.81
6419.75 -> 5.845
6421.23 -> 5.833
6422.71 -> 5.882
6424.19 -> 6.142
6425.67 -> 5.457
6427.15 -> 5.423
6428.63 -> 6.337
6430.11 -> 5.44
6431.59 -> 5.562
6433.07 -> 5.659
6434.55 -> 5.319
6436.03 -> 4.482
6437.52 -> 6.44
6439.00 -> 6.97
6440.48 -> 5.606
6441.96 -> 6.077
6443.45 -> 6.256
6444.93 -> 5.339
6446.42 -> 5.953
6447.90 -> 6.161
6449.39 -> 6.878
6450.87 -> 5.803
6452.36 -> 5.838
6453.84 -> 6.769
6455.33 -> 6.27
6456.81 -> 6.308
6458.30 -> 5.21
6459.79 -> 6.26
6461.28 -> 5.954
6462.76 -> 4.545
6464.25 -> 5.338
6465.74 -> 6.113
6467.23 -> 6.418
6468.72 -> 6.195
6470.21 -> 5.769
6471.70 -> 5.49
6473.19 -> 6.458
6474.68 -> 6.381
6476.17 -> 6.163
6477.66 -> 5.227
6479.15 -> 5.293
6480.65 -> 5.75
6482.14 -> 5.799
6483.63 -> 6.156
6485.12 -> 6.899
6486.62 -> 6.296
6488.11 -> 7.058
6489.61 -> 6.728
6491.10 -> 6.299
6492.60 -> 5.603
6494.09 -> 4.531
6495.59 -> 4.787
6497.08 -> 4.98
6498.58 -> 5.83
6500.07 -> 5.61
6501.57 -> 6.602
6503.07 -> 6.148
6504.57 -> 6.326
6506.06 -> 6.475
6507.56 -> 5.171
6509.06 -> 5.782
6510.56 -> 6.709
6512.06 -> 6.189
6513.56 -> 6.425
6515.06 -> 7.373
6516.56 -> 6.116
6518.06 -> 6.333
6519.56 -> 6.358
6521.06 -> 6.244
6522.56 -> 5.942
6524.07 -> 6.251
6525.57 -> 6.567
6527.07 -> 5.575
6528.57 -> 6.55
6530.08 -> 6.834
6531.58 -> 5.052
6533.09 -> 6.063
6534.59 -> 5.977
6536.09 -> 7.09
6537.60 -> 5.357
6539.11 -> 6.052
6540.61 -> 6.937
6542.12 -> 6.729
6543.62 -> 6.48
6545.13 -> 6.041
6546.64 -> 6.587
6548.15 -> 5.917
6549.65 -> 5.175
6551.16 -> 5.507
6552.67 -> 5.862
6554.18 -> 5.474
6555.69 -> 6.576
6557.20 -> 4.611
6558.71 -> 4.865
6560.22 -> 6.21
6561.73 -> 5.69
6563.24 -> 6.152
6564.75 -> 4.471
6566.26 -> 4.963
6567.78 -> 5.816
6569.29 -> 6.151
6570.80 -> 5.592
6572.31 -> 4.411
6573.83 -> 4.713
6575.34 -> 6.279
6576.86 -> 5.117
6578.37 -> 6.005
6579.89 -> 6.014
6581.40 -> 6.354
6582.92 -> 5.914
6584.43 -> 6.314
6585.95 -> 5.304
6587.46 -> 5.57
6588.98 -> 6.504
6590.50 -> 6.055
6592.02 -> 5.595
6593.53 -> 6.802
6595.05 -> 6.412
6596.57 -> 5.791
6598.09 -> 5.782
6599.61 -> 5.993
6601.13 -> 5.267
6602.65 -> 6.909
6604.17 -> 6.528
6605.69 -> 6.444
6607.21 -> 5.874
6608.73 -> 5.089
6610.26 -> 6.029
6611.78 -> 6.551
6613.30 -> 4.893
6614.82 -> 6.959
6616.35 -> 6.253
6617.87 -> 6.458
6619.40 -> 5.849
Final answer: -1.0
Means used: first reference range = 5.78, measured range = 5.97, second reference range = 5.9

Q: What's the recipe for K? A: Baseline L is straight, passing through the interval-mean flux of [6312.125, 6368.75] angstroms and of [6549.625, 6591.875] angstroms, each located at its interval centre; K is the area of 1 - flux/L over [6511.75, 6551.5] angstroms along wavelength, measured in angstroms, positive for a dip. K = -3.7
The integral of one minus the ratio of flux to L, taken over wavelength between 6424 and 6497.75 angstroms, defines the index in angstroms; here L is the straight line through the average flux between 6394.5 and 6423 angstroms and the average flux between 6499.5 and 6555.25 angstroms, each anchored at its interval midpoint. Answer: 1.9 angstroms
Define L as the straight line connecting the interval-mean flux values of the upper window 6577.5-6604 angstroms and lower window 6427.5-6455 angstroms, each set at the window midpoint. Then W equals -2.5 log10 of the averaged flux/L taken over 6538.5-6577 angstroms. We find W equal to 0.06 mag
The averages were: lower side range 5.94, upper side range 6.04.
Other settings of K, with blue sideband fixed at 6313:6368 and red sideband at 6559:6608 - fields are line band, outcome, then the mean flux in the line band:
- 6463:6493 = -0.9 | 6.05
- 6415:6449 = 0.2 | 5.86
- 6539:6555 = -0.6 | 6.07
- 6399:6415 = -0.1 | 5.93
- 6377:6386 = -0.6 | 6.29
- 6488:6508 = 0.1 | 5.84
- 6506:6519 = -0.9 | 6.28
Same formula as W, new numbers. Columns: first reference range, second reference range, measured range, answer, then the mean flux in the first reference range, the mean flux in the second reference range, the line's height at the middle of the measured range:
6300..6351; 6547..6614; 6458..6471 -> 0.01 mag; 5.86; 5.77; 5.81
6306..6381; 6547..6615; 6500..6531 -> -0.08 mag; 5.86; 5.78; 5.81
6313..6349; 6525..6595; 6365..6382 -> 0.05 mag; 5.98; 5.87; 5.96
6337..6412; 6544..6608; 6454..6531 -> -0.04 mag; 5.88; 5.8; 5.84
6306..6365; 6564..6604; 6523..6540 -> -0.06 mag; 5.92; 5.78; 5.81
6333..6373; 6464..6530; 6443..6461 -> -0.02 mag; 5.8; 6.07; 5.98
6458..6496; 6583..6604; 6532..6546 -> -0.05 mag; 5.89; 6.04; 5.97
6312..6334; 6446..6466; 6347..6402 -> 0.03 mag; 6.05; 5.95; 6.01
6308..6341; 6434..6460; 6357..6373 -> 0.11 mag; 6.02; 6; 6.01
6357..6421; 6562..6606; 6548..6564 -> 0.04 mag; 5.86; 5.83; 5.83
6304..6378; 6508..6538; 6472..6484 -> 0.05 mag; 5.85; 6.24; 6.14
